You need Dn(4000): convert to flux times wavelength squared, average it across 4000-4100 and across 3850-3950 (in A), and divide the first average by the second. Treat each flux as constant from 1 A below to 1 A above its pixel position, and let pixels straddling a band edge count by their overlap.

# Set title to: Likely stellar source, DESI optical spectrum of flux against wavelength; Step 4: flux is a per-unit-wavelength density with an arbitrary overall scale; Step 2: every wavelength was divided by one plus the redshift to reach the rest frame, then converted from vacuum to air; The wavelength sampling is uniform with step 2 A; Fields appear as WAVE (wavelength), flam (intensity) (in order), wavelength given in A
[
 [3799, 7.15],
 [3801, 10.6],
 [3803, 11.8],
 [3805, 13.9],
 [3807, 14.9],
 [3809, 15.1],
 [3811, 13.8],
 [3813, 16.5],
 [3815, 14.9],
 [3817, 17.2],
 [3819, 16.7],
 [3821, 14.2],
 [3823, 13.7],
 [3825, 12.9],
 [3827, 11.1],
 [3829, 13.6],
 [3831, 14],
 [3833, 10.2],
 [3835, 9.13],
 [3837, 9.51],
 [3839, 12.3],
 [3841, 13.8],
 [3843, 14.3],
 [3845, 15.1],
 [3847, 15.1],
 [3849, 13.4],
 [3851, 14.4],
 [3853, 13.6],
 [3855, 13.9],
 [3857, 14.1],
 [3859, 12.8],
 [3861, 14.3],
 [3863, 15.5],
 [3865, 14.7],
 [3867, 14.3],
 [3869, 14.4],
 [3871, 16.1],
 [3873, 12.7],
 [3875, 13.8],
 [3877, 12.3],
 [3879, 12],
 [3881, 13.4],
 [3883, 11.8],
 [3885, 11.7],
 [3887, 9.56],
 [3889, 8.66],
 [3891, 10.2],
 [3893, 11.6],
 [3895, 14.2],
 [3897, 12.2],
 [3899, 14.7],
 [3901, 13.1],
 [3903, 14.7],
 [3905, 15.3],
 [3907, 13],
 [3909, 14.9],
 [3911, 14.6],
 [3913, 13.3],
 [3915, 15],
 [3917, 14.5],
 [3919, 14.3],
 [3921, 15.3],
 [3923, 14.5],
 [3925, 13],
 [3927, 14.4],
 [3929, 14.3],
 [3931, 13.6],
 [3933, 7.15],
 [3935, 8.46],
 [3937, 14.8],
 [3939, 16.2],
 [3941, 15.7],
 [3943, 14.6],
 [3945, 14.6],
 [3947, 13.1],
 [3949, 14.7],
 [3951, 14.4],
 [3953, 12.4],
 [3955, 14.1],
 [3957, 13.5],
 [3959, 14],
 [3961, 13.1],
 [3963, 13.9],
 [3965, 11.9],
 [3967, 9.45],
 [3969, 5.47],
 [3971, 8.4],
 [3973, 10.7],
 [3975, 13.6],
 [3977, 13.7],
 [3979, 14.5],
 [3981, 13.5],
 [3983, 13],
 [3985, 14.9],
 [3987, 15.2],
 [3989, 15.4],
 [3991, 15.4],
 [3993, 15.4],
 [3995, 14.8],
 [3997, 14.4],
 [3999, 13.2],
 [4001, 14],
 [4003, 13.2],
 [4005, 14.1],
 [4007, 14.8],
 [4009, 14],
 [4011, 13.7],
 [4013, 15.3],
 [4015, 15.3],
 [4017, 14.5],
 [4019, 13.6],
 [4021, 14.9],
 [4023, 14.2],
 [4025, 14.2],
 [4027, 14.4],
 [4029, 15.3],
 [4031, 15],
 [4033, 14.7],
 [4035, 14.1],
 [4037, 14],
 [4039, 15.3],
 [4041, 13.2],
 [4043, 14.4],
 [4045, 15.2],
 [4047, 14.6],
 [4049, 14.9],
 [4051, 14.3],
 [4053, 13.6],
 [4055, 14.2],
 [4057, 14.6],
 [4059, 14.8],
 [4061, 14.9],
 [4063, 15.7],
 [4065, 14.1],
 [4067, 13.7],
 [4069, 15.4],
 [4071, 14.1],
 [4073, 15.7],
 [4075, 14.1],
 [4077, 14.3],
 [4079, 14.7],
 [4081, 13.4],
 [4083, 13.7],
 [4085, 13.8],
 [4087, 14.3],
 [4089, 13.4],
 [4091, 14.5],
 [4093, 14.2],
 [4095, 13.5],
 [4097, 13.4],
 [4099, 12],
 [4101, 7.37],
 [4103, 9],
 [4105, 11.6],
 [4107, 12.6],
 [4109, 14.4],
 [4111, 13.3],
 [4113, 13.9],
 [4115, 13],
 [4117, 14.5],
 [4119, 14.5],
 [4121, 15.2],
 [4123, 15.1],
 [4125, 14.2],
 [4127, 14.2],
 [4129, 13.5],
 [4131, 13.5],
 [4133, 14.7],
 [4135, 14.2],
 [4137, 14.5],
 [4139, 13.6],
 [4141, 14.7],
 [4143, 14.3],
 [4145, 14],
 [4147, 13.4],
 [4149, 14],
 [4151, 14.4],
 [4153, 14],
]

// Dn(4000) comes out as 1.14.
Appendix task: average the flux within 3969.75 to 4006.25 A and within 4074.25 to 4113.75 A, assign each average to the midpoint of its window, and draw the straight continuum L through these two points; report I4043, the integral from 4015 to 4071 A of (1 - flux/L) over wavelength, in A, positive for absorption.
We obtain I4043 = -4.83 A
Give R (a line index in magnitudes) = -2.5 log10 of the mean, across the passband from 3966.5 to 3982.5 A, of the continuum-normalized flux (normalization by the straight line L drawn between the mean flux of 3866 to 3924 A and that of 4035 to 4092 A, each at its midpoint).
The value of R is 0.22 mag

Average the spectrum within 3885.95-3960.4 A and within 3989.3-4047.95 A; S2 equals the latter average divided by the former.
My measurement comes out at 1.08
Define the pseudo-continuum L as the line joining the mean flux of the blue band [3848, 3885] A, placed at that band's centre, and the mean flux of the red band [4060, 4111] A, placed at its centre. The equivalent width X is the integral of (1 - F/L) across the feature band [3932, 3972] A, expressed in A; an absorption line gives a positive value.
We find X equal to 3.3 A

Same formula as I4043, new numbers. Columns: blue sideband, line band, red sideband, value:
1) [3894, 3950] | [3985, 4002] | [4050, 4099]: -0.9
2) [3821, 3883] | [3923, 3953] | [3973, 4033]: 0.9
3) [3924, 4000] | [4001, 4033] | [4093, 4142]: -2.8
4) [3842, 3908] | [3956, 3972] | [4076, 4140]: 2.6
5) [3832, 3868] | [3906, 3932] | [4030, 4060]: -0.9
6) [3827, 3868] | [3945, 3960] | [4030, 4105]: -0.2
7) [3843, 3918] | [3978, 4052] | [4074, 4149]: -5.0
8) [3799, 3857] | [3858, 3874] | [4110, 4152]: -1.0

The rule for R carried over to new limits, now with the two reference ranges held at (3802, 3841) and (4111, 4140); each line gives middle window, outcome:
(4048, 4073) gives -0.04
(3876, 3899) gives 0.16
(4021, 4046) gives -0.04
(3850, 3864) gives -0.04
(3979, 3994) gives -0.06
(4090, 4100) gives 0.04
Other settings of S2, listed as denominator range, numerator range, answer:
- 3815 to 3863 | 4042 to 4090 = 1.07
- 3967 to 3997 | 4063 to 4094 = 1.09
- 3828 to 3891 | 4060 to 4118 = 1.04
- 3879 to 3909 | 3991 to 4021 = 1.15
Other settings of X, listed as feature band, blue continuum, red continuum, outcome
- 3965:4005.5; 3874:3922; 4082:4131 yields 0.3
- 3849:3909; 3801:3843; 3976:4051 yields 2.1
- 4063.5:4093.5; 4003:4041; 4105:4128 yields -0.2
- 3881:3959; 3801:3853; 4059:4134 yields 1.8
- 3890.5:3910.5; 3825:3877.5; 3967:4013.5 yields -0.1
